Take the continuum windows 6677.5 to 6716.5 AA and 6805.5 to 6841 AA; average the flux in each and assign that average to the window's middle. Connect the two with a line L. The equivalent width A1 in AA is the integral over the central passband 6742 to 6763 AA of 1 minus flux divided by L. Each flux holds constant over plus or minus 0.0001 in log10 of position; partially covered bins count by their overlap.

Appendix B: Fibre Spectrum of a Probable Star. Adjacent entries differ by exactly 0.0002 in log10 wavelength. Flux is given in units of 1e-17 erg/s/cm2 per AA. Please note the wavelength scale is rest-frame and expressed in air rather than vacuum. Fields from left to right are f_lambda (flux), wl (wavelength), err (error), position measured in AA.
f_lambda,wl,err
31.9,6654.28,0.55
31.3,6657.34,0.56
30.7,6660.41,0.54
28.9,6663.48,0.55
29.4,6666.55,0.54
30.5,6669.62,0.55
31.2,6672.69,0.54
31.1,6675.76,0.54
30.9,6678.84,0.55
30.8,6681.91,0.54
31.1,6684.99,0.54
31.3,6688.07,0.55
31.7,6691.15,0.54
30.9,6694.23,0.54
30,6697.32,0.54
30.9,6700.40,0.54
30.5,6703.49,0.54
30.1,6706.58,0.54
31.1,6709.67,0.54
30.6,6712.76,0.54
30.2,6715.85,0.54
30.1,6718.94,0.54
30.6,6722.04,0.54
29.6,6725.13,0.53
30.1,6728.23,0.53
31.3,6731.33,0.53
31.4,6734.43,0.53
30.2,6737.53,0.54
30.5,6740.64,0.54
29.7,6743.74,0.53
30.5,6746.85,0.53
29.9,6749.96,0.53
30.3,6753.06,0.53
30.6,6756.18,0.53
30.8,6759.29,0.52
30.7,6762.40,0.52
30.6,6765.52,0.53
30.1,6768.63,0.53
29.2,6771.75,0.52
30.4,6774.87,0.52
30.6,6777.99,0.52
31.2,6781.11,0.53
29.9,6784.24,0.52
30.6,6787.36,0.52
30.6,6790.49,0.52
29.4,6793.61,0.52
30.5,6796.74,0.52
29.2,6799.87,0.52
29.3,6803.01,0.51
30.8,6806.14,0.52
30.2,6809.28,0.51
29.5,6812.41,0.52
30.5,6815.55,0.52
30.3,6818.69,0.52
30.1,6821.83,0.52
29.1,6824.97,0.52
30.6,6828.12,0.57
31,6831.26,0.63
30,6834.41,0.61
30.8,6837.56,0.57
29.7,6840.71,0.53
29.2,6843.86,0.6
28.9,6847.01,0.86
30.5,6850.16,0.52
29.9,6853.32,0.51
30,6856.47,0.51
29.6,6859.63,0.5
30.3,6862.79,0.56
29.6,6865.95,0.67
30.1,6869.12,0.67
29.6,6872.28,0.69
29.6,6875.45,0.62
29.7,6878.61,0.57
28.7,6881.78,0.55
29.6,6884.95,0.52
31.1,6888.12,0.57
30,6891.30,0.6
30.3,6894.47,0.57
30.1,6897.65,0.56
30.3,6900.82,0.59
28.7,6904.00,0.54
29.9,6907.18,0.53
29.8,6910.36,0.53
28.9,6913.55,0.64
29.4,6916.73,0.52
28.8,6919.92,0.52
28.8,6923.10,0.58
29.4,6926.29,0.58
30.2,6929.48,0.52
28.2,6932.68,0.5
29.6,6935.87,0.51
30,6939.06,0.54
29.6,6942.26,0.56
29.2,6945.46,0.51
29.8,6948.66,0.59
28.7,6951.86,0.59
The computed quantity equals 0.1 AA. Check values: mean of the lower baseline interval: 30.8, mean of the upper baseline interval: 30.2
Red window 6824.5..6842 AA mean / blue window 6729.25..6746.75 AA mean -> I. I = 0.99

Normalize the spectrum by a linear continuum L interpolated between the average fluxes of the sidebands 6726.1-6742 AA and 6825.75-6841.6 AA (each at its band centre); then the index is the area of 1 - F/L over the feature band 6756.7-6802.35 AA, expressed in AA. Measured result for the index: 0.4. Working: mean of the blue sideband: 30.6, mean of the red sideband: 30.4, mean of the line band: 30.3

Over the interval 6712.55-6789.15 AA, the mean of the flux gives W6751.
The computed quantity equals 30.4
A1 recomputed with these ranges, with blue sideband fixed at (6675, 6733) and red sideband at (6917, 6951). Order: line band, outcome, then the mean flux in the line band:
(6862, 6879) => -0.1 AA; 29.8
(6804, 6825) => -0.1 AA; 30.1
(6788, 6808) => 0.1 AA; 30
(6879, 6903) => -0.3 AA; 30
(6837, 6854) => 0.0 AA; 29.8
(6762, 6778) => 0.0 AA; 30.2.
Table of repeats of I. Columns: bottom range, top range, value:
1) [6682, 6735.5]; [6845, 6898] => 0.97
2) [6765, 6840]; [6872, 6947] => 0.98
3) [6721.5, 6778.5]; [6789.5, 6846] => 0.99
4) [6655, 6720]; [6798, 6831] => 0.98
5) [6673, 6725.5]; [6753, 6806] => 0.98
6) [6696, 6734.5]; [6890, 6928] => 0.97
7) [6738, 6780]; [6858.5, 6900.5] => 0.99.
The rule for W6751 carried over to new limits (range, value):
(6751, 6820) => 30.2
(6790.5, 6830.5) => 30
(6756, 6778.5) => 30.4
